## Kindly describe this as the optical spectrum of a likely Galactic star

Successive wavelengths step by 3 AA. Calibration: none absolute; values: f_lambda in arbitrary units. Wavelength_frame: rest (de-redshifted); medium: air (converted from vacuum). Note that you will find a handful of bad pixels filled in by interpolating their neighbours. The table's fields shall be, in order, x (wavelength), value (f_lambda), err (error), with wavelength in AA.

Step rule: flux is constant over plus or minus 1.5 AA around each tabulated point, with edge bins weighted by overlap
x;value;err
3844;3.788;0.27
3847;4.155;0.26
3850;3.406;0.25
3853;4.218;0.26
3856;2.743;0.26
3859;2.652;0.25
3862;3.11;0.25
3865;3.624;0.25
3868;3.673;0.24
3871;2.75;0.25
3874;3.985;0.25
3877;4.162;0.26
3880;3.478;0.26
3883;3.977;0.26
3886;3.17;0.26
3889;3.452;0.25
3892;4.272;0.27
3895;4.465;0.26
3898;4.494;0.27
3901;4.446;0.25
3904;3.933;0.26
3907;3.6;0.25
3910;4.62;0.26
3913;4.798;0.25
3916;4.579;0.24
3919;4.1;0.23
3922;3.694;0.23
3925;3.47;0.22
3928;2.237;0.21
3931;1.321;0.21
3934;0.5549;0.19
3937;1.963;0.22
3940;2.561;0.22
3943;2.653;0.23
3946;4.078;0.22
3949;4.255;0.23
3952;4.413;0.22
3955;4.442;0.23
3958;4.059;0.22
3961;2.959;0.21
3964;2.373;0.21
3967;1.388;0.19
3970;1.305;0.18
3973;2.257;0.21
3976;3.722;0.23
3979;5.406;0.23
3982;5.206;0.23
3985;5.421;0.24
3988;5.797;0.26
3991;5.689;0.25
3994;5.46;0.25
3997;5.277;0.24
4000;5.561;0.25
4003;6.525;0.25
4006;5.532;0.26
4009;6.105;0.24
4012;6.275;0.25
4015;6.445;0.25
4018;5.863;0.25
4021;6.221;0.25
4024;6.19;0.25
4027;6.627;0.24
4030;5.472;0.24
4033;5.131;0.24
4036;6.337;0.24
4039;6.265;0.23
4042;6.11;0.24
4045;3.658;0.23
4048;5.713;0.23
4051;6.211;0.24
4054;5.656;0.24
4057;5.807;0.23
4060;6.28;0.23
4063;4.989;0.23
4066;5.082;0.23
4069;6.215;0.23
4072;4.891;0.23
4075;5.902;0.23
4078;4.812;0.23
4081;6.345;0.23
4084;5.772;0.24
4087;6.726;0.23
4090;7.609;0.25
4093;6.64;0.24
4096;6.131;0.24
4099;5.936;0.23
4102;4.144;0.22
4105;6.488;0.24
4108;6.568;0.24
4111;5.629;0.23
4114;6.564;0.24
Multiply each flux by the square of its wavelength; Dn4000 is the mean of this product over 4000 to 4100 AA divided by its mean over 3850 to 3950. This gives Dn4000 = 1.83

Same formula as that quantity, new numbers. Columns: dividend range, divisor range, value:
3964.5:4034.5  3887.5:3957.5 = 1.49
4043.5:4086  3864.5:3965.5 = 1.69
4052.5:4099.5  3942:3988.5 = 1.69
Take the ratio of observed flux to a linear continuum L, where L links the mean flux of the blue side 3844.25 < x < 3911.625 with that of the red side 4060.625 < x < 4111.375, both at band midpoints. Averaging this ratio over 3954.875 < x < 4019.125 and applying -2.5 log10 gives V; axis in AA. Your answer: 0.052 mag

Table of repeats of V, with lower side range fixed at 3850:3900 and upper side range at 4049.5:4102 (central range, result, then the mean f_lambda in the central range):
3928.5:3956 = 0.47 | 2.86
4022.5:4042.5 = -0.12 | 6.01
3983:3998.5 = -0.12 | 5.52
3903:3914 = -0.05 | 4.23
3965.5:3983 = 0.45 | 3.16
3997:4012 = -0.16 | 5.9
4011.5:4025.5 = -0.18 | 6.19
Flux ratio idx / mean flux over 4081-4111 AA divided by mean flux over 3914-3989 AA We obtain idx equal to 1.8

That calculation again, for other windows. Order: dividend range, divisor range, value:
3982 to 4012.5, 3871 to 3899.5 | 1.48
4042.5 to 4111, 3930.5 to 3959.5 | 1.88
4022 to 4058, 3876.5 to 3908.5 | 1.46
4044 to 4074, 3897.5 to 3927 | 1.33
